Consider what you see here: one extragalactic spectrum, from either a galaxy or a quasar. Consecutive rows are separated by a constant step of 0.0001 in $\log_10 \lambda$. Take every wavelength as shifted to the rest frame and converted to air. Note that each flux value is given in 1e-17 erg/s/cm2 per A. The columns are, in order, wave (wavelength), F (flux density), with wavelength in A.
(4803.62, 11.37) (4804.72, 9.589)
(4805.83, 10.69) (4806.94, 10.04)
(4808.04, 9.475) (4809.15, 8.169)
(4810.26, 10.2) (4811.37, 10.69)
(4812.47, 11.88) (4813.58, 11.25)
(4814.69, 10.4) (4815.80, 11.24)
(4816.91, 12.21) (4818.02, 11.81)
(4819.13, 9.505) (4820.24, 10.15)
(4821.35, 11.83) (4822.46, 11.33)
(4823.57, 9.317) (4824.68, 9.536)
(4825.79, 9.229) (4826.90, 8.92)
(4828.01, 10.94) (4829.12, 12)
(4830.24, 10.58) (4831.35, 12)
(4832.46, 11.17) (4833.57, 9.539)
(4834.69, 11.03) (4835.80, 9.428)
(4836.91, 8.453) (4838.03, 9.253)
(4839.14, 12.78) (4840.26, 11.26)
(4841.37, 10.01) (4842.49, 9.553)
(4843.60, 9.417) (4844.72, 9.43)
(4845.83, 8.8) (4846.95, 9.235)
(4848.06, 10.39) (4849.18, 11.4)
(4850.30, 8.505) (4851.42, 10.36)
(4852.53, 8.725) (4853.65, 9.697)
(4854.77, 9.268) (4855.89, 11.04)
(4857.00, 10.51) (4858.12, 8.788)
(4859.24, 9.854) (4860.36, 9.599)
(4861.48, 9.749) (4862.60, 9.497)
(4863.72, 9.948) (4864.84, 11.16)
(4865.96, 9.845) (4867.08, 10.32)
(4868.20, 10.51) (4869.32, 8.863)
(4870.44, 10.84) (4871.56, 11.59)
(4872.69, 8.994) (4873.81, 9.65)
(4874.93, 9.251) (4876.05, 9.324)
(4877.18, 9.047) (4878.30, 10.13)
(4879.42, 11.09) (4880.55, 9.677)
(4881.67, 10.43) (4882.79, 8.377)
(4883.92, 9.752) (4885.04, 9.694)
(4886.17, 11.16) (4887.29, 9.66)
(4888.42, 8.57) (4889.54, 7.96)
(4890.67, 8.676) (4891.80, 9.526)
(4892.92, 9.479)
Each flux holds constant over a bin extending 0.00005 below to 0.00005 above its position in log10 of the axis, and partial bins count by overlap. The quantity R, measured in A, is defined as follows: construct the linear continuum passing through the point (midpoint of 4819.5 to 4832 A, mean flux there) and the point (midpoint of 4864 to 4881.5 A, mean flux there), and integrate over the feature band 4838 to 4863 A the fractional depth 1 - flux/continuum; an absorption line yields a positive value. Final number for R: 0.9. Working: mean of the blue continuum 10.5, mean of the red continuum 10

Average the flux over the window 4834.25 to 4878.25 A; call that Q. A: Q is 9.88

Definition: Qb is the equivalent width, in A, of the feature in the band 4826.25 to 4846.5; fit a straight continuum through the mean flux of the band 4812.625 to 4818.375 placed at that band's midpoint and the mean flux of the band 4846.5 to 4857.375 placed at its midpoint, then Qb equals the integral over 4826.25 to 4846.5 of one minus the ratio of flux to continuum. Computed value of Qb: 0.6 A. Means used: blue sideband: 11.4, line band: 10.2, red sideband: 9.91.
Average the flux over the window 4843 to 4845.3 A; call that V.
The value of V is 9.44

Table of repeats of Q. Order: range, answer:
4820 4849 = 10.2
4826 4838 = 10.3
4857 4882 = 9.92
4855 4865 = 9.95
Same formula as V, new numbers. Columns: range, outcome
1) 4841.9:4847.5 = 9.29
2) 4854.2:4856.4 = 10.1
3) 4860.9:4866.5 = 10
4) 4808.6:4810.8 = 9.17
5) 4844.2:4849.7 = 9.85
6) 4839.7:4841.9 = 10.7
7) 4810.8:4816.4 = 11.1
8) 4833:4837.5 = 9.61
